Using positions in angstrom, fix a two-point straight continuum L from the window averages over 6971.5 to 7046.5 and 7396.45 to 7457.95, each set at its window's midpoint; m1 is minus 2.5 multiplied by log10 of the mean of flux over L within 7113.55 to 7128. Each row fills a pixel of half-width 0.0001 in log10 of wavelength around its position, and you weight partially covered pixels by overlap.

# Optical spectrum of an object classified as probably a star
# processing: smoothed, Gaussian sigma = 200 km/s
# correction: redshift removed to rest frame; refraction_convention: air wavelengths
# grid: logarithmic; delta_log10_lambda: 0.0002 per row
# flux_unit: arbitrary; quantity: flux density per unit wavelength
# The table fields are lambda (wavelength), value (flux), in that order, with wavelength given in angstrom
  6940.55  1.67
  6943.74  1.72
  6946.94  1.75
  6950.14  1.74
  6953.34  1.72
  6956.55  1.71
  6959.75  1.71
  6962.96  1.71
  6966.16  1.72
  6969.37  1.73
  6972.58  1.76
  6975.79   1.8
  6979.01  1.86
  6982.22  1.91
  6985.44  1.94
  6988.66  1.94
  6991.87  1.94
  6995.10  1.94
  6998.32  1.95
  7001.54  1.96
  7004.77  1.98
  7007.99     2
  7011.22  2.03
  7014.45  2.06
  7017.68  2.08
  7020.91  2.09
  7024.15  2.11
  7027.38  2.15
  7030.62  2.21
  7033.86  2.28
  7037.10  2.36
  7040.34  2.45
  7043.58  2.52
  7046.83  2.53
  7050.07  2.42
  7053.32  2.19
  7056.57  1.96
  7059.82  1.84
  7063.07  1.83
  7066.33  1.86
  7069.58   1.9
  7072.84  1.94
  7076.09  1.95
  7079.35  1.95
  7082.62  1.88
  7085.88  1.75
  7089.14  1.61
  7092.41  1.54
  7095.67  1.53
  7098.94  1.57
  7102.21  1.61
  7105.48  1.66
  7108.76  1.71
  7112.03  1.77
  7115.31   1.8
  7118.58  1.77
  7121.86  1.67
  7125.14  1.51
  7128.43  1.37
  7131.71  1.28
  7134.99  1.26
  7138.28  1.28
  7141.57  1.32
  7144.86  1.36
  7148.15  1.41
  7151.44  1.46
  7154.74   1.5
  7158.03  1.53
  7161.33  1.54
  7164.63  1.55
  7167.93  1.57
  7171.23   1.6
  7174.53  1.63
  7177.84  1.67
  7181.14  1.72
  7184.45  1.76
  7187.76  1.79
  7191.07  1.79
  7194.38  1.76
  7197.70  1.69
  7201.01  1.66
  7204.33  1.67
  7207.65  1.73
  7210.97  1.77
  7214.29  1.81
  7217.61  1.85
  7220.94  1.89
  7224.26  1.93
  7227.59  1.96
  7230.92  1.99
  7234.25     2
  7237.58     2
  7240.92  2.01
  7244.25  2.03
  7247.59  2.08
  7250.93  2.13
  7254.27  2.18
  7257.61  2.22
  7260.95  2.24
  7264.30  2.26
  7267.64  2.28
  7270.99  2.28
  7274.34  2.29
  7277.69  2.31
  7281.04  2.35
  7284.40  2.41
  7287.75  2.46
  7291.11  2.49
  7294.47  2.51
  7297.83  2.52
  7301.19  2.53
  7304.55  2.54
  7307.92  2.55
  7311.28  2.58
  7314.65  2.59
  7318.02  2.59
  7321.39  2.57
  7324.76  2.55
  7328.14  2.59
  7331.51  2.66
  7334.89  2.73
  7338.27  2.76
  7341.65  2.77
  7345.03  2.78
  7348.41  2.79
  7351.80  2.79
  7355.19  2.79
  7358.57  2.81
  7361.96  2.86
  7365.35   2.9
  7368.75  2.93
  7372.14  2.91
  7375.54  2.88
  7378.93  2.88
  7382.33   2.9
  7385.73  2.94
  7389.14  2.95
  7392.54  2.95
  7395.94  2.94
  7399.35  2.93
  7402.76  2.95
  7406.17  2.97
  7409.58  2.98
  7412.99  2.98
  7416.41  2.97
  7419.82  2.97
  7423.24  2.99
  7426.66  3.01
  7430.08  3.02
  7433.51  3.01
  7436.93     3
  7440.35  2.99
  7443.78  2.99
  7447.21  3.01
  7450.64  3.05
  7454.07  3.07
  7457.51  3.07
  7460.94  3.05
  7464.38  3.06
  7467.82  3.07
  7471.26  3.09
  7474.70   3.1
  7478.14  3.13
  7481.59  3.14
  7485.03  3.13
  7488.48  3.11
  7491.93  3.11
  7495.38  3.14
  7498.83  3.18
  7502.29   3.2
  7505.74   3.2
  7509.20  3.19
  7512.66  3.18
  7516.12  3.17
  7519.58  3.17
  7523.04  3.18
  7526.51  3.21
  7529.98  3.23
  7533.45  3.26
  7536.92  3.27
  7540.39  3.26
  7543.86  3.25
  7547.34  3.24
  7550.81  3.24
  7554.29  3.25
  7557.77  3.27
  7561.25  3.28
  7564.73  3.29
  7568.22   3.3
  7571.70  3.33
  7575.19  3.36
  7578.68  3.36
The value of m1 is 0.36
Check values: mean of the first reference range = 2.07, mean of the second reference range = 2.99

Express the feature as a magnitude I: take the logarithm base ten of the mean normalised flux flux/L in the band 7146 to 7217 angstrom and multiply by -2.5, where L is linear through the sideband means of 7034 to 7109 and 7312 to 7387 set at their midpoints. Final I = 0.35 mag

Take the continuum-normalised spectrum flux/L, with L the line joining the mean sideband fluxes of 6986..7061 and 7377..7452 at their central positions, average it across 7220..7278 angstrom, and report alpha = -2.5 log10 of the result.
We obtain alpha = 0.23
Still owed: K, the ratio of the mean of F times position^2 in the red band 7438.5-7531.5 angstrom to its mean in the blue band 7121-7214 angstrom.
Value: 2.17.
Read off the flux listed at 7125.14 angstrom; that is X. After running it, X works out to 1.51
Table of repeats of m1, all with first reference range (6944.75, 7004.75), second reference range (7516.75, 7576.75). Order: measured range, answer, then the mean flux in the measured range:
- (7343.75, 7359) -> -0.009 mag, 2.79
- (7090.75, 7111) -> 0.311 mag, 1.61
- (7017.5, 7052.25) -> -0.164 mag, 2.3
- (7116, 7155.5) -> 0.473 mag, 1.44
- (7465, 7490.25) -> -0.009 mag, 3.11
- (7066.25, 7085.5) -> 0.093 mag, 1.91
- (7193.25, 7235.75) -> 0.310 mag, 1.82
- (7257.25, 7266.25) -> 0.135 mag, 2.25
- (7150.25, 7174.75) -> 0.430 mag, 1.54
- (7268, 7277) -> 0.127 mag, 2.29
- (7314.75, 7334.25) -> 0.041 mag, 2.6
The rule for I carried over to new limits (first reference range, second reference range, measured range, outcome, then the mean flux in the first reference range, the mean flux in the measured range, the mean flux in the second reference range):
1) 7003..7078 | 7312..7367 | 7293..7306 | 0.047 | 2.12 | 2.53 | 2.72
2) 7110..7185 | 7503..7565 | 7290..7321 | -0.146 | 1.53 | 2.55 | 3.23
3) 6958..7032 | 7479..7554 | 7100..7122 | 0.281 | 1.94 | 1.71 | 3.19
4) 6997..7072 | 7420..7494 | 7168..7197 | 0.392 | 2.12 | 1.71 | 3.06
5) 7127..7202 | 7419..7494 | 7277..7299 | -0.120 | 1.54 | 2.44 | 3.05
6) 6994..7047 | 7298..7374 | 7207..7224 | 0.339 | 2.15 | 1.83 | 2.7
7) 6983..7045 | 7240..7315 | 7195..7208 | 0.322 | 2.1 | 1.69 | 2.34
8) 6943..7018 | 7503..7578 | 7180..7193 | 0.319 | 1.86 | 1.77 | 3.25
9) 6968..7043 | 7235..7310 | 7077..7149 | 0.330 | 2.03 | 1.58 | 2.3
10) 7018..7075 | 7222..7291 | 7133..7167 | 0.455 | 2.15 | 1.42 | 2.18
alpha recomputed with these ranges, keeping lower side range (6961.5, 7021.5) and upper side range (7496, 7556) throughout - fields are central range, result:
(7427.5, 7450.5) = 0.00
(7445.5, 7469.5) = 0.00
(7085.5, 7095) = 0.32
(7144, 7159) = 0.50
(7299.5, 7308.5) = 0.06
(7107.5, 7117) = 0.24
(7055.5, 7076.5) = 0.11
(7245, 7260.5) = 0.18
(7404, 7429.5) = -0.01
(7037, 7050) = -0.21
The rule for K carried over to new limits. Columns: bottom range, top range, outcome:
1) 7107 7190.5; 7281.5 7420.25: 1.87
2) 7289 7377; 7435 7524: 1.20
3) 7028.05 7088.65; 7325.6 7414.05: 1.49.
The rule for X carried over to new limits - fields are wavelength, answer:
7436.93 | 3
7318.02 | 2.59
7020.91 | 2.09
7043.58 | 2.52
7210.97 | 1.77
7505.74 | 3.2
